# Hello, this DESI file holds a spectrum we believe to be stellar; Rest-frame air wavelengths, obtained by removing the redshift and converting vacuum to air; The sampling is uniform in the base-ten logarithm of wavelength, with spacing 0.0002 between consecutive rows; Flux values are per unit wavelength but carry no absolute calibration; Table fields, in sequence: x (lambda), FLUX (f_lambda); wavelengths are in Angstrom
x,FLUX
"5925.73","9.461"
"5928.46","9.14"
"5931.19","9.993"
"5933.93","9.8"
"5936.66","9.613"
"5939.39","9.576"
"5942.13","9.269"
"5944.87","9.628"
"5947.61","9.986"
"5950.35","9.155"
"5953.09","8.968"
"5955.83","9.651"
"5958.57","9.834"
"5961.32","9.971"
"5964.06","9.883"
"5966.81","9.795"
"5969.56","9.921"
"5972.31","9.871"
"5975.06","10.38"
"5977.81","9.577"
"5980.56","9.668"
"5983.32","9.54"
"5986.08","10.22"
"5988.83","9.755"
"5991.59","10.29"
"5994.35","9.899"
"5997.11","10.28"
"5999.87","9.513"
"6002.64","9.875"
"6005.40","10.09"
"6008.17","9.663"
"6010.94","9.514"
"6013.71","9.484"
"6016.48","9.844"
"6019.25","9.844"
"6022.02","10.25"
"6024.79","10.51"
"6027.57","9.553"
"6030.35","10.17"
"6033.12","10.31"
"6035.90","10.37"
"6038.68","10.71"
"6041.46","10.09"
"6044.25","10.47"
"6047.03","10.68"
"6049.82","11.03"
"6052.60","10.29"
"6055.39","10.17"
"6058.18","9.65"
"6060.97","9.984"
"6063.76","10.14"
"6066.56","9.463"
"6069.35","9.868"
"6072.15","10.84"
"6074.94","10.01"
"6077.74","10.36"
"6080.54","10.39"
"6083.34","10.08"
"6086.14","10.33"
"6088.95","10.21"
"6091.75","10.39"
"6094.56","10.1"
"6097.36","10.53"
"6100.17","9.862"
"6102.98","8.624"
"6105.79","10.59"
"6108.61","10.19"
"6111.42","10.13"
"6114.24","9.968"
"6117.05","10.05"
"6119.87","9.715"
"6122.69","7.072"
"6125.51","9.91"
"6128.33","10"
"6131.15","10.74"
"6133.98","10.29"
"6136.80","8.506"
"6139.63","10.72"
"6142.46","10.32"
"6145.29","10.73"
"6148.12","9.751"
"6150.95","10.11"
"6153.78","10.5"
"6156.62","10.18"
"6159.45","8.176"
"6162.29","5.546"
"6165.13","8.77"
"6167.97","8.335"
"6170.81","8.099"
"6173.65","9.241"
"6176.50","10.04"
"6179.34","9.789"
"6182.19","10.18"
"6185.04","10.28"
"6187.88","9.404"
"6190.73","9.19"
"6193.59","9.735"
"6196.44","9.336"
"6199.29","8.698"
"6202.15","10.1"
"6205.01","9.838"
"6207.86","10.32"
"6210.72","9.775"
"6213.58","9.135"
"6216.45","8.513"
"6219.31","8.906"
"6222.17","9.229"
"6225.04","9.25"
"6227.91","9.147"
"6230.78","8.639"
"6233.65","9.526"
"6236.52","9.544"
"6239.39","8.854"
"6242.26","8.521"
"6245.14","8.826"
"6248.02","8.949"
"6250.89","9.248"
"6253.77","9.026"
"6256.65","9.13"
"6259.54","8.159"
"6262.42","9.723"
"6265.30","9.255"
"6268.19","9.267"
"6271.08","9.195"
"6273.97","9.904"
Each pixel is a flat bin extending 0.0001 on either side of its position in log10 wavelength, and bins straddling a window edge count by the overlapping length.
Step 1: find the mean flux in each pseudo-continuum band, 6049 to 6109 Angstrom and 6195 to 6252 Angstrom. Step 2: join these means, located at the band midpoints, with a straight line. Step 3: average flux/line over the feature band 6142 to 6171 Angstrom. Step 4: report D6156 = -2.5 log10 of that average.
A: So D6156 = 0.06 mag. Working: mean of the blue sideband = 10.1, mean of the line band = 9.14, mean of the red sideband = 9.22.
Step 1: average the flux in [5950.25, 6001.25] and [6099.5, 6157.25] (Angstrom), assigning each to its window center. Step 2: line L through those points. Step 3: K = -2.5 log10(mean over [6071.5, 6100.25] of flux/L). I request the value -0.04 mag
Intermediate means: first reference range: 9.82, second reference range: 9.9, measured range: 10.3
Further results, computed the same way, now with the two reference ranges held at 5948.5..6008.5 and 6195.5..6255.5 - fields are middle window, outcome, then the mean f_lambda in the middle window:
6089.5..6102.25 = -0.07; 10.1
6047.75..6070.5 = -0.05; 10.1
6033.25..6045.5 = -0.08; 10.4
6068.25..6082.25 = -0.08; 10.3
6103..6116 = -0.06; 10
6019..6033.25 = -0.05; 10.1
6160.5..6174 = 0.18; 7.9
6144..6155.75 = -0.10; 10.3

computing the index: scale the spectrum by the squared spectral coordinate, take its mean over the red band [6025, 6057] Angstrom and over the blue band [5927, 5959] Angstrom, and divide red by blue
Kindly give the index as 1.12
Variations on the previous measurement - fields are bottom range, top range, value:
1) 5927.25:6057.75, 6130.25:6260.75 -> 1.00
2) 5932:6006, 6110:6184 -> 1.03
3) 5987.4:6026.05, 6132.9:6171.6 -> 0.98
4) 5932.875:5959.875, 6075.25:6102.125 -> 1.12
